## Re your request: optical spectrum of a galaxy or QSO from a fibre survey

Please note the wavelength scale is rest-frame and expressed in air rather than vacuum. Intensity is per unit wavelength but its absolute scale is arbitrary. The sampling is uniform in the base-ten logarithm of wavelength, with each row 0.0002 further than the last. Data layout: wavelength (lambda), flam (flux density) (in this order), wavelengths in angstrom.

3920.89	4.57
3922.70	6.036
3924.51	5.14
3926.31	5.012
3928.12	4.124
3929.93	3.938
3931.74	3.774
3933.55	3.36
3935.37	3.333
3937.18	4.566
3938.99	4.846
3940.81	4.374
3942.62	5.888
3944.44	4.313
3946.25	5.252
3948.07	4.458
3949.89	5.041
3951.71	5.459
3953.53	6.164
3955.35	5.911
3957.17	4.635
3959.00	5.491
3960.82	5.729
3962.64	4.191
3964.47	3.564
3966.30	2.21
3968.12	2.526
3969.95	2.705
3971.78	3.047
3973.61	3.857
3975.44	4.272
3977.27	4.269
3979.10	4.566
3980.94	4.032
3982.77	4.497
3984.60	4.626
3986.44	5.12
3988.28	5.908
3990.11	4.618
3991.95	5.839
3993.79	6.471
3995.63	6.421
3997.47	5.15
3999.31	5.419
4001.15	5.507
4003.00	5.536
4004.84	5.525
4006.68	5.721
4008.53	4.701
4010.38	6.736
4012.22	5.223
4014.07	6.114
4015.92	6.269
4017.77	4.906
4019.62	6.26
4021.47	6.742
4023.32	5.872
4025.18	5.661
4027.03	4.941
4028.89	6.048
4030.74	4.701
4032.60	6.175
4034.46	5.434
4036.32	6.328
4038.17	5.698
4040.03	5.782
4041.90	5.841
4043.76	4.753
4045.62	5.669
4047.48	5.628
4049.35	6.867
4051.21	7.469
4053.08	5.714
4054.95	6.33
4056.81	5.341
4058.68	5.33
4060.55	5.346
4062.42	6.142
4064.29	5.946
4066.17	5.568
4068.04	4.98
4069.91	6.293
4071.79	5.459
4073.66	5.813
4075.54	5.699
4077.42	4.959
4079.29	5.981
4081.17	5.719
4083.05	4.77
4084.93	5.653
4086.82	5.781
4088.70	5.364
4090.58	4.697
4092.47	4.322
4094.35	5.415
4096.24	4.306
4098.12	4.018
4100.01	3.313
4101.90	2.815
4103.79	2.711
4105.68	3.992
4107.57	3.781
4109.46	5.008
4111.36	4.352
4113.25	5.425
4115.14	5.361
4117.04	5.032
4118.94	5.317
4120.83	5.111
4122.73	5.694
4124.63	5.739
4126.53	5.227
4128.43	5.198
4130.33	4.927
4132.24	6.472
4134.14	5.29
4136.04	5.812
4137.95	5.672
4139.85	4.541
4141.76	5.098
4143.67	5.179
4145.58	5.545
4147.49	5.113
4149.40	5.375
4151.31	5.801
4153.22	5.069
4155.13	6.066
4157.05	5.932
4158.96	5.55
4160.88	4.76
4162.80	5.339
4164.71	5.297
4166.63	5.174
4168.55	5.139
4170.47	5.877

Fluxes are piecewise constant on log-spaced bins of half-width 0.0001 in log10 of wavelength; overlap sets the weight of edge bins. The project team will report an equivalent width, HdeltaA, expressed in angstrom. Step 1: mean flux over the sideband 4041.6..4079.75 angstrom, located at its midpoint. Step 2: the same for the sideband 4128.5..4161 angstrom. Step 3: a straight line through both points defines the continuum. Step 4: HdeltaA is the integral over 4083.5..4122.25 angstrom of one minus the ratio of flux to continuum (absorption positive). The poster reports 6.9 angstrom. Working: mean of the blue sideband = 5.77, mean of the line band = 4.6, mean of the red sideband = 5.43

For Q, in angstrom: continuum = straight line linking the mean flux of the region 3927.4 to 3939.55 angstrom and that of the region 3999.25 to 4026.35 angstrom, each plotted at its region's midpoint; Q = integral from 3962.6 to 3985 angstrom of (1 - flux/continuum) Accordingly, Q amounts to 5.5 angstrom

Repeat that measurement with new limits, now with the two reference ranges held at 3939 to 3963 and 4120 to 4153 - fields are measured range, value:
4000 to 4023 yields -2.3 angstrom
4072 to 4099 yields 0.7 angstrom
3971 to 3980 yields 2.0 angstrom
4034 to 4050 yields -1.5 angstrom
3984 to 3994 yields -0.3 angstrom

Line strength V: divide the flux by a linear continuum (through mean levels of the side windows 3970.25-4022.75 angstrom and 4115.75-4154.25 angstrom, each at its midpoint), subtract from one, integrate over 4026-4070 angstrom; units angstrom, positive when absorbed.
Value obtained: -3.9 angstrom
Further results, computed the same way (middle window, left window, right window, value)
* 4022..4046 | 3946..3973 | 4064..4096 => -2.9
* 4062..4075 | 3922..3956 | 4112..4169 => -1.4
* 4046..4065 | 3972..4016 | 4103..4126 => -3.8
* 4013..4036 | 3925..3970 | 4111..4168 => -4.5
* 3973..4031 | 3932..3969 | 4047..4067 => -1.4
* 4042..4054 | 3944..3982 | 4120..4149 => -2.8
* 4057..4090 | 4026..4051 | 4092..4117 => -4.2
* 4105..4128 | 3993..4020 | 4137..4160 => 1.9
